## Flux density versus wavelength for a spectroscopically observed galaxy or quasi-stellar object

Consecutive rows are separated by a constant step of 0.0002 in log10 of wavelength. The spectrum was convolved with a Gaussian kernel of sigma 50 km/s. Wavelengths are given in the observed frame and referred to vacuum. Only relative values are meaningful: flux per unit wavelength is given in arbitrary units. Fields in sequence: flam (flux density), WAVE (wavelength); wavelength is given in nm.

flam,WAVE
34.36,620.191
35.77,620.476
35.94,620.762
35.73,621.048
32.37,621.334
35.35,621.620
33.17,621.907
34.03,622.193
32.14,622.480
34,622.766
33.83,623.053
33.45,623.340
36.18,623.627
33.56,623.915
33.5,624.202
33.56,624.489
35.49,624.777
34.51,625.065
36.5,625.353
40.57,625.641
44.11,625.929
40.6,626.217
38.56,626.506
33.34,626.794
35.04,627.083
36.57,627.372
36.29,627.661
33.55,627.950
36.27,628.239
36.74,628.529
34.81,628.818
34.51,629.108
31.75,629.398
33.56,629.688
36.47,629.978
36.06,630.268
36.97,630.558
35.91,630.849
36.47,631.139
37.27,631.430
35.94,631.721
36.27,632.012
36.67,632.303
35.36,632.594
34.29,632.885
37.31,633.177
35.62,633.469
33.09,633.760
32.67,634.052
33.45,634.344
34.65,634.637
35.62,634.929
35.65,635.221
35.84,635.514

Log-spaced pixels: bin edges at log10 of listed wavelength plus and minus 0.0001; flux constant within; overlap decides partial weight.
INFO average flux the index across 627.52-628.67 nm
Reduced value 35.7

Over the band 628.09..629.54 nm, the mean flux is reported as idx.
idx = 34.8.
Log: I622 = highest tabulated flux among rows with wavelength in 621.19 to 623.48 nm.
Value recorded 35.35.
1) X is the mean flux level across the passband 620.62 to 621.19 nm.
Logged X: 35.8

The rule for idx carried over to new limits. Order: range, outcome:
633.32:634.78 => 33.9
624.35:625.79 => 36.2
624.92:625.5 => 35.5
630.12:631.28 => 36.4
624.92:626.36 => 39.3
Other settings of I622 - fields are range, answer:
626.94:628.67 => 36.74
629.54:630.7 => 36.97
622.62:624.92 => 36.18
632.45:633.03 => 35.36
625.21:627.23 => 44.11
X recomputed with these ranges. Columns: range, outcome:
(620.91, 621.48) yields 34.1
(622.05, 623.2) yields 33.5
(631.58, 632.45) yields 36.3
